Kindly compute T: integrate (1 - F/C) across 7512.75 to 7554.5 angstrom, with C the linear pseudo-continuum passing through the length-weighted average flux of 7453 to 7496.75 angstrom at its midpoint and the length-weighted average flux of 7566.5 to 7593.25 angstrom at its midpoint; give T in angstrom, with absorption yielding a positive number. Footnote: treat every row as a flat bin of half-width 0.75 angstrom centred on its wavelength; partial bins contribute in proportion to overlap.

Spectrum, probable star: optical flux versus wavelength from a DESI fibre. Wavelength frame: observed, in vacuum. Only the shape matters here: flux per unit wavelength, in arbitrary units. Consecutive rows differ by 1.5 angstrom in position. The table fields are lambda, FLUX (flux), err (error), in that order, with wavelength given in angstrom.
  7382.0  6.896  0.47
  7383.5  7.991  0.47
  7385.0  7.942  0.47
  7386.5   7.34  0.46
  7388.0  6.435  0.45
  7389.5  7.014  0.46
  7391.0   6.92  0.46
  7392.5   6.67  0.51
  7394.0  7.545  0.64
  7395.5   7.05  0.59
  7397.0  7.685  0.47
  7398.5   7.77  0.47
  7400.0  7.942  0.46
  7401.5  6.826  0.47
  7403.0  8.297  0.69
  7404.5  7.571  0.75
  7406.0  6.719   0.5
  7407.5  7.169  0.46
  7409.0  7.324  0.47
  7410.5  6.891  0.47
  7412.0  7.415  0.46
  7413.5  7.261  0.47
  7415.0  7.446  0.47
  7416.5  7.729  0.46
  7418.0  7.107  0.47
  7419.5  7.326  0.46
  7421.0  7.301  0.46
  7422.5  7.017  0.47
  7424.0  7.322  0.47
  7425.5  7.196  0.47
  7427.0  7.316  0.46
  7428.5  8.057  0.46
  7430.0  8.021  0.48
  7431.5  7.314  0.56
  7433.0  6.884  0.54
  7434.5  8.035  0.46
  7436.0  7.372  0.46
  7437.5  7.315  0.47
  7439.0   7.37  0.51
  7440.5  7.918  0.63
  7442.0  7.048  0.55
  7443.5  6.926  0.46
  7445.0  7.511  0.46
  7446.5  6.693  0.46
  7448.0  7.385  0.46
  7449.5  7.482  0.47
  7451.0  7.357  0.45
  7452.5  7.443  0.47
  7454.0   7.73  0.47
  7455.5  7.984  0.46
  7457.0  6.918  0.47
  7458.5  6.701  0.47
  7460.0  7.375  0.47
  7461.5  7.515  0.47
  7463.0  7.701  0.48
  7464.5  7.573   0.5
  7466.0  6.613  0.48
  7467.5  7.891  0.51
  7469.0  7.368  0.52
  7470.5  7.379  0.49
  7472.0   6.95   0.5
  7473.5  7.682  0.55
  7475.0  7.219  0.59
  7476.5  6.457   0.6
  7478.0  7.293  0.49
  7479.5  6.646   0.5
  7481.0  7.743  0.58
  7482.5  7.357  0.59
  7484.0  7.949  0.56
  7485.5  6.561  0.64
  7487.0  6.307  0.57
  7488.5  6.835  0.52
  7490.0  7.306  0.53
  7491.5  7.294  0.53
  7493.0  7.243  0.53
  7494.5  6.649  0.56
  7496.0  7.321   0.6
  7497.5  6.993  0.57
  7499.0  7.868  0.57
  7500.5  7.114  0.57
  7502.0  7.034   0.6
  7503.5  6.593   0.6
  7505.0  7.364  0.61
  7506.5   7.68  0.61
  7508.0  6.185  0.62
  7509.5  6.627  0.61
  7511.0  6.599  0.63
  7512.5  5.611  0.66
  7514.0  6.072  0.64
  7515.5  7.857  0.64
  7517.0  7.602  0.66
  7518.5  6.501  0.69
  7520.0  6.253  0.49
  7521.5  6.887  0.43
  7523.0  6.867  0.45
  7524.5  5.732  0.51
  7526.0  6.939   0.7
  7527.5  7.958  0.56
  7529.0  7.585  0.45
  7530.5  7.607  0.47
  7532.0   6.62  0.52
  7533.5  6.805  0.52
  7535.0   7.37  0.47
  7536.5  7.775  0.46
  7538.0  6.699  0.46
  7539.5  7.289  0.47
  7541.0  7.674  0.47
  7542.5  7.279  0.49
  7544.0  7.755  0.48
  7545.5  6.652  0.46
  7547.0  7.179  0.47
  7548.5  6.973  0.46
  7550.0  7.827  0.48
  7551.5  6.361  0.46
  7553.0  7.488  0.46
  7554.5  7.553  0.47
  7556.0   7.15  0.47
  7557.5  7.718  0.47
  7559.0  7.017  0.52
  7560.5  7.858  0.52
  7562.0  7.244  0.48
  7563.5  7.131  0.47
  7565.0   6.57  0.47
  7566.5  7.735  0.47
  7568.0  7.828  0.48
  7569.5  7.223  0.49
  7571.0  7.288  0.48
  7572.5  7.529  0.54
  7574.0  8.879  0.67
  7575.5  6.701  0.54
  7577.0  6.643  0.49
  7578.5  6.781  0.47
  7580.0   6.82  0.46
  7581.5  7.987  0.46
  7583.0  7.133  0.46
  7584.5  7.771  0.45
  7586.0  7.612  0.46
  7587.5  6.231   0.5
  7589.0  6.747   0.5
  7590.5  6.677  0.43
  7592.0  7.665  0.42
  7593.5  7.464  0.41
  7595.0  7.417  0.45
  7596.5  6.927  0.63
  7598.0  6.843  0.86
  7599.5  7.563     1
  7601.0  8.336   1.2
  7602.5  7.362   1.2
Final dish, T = 1.0 angstrom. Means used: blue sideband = 7.23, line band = 7.09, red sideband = 7.28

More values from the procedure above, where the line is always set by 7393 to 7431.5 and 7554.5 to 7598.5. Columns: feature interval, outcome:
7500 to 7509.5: 0.5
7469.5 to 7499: 0.8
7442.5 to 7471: 0.1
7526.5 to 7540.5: 0.0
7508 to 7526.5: 1.8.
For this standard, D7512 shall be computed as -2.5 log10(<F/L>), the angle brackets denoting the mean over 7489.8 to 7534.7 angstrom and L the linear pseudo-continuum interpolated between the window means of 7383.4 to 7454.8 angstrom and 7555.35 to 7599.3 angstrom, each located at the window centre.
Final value 0.05 mag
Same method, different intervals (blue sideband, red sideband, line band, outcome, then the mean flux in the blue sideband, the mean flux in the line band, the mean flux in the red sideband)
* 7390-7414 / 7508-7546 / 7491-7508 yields -0.02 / 7.31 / 7.15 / 6.97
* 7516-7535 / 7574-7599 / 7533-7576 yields -0.04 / 6.98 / 7.34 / 7.15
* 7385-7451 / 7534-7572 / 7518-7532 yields 0.06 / 7.33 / 6.92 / 7.3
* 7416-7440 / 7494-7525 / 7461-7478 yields -0.03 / 7.42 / 7.3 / 6.84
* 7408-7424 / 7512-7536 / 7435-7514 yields -0.01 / 7.28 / 7.17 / 6.91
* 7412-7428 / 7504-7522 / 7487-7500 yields -0.04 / 7.32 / 7.14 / 6.77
